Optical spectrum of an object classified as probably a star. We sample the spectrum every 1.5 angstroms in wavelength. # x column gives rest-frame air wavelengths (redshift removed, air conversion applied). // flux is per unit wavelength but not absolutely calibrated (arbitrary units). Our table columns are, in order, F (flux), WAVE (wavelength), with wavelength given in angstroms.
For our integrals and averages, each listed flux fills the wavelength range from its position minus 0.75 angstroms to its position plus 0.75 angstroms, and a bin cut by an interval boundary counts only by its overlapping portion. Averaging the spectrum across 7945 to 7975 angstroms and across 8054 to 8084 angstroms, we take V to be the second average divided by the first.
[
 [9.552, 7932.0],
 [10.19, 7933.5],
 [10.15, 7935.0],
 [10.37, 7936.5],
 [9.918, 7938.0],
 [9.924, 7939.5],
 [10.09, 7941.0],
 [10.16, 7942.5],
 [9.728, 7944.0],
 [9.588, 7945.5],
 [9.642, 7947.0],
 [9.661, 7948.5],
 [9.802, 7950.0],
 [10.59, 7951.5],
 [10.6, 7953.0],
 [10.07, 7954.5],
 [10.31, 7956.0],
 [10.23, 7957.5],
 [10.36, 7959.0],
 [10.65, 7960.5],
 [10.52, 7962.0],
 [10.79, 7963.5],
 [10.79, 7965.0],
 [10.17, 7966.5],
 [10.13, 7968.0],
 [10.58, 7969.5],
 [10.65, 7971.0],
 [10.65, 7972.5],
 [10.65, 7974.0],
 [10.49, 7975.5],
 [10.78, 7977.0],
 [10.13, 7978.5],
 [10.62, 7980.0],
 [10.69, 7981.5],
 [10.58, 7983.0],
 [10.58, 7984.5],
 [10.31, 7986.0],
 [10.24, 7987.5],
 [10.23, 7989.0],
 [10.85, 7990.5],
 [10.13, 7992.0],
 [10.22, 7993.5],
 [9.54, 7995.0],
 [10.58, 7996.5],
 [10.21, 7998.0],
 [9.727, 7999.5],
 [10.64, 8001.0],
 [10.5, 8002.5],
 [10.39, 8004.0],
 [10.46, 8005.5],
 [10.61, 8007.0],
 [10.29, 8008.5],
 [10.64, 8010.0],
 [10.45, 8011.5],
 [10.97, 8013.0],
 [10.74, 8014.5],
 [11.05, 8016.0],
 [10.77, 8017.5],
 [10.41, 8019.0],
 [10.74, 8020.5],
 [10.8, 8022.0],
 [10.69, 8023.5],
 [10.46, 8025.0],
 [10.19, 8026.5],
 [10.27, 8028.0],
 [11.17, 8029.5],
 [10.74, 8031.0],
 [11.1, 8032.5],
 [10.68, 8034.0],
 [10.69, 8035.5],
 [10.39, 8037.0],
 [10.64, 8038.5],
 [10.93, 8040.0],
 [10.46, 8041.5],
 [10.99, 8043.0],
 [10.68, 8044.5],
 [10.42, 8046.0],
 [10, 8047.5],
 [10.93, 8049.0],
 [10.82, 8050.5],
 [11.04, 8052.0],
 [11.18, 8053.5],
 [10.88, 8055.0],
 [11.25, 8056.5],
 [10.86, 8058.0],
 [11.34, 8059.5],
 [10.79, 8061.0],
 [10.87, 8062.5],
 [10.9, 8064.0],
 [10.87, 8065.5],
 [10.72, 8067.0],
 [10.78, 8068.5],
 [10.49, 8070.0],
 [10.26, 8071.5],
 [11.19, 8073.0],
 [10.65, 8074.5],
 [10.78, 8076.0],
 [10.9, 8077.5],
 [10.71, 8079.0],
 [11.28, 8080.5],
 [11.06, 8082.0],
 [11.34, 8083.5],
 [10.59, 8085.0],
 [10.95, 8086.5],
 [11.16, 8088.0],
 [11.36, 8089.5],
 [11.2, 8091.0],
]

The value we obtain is 1.05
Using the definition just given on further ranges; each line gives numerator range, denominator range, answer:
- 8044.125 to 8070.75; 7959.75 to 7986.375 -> 1.03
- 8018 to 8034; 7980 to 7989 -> 1.02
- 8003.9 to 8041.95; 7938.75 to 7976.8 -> 1.04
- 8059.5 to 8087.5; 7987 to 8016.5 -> 1.04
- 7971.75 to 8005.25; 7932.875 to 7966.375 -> 1.02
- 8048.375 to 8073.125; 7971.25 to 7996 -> 1.04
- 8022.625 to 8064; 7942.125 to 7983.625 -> 1.04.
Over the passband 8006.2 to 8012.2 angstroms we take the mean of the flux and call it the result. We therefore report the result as 10.5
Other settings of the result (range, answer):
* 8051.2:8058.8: 11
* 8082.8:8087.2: 11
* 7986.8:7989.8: 10.2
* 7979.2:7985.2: 10.6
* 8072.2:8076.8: 10.9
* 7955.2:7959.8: 10.3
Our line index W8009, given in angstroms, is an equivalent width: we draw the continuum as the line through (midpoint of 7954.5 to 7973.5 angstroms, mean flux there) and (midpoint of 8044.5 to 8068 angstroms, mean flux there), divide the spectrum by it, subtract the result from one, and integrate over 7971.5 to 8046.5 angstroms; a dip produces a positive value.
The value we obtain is 0.8 angstroms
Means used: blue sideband 10.5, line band 10.5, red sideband 10.9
